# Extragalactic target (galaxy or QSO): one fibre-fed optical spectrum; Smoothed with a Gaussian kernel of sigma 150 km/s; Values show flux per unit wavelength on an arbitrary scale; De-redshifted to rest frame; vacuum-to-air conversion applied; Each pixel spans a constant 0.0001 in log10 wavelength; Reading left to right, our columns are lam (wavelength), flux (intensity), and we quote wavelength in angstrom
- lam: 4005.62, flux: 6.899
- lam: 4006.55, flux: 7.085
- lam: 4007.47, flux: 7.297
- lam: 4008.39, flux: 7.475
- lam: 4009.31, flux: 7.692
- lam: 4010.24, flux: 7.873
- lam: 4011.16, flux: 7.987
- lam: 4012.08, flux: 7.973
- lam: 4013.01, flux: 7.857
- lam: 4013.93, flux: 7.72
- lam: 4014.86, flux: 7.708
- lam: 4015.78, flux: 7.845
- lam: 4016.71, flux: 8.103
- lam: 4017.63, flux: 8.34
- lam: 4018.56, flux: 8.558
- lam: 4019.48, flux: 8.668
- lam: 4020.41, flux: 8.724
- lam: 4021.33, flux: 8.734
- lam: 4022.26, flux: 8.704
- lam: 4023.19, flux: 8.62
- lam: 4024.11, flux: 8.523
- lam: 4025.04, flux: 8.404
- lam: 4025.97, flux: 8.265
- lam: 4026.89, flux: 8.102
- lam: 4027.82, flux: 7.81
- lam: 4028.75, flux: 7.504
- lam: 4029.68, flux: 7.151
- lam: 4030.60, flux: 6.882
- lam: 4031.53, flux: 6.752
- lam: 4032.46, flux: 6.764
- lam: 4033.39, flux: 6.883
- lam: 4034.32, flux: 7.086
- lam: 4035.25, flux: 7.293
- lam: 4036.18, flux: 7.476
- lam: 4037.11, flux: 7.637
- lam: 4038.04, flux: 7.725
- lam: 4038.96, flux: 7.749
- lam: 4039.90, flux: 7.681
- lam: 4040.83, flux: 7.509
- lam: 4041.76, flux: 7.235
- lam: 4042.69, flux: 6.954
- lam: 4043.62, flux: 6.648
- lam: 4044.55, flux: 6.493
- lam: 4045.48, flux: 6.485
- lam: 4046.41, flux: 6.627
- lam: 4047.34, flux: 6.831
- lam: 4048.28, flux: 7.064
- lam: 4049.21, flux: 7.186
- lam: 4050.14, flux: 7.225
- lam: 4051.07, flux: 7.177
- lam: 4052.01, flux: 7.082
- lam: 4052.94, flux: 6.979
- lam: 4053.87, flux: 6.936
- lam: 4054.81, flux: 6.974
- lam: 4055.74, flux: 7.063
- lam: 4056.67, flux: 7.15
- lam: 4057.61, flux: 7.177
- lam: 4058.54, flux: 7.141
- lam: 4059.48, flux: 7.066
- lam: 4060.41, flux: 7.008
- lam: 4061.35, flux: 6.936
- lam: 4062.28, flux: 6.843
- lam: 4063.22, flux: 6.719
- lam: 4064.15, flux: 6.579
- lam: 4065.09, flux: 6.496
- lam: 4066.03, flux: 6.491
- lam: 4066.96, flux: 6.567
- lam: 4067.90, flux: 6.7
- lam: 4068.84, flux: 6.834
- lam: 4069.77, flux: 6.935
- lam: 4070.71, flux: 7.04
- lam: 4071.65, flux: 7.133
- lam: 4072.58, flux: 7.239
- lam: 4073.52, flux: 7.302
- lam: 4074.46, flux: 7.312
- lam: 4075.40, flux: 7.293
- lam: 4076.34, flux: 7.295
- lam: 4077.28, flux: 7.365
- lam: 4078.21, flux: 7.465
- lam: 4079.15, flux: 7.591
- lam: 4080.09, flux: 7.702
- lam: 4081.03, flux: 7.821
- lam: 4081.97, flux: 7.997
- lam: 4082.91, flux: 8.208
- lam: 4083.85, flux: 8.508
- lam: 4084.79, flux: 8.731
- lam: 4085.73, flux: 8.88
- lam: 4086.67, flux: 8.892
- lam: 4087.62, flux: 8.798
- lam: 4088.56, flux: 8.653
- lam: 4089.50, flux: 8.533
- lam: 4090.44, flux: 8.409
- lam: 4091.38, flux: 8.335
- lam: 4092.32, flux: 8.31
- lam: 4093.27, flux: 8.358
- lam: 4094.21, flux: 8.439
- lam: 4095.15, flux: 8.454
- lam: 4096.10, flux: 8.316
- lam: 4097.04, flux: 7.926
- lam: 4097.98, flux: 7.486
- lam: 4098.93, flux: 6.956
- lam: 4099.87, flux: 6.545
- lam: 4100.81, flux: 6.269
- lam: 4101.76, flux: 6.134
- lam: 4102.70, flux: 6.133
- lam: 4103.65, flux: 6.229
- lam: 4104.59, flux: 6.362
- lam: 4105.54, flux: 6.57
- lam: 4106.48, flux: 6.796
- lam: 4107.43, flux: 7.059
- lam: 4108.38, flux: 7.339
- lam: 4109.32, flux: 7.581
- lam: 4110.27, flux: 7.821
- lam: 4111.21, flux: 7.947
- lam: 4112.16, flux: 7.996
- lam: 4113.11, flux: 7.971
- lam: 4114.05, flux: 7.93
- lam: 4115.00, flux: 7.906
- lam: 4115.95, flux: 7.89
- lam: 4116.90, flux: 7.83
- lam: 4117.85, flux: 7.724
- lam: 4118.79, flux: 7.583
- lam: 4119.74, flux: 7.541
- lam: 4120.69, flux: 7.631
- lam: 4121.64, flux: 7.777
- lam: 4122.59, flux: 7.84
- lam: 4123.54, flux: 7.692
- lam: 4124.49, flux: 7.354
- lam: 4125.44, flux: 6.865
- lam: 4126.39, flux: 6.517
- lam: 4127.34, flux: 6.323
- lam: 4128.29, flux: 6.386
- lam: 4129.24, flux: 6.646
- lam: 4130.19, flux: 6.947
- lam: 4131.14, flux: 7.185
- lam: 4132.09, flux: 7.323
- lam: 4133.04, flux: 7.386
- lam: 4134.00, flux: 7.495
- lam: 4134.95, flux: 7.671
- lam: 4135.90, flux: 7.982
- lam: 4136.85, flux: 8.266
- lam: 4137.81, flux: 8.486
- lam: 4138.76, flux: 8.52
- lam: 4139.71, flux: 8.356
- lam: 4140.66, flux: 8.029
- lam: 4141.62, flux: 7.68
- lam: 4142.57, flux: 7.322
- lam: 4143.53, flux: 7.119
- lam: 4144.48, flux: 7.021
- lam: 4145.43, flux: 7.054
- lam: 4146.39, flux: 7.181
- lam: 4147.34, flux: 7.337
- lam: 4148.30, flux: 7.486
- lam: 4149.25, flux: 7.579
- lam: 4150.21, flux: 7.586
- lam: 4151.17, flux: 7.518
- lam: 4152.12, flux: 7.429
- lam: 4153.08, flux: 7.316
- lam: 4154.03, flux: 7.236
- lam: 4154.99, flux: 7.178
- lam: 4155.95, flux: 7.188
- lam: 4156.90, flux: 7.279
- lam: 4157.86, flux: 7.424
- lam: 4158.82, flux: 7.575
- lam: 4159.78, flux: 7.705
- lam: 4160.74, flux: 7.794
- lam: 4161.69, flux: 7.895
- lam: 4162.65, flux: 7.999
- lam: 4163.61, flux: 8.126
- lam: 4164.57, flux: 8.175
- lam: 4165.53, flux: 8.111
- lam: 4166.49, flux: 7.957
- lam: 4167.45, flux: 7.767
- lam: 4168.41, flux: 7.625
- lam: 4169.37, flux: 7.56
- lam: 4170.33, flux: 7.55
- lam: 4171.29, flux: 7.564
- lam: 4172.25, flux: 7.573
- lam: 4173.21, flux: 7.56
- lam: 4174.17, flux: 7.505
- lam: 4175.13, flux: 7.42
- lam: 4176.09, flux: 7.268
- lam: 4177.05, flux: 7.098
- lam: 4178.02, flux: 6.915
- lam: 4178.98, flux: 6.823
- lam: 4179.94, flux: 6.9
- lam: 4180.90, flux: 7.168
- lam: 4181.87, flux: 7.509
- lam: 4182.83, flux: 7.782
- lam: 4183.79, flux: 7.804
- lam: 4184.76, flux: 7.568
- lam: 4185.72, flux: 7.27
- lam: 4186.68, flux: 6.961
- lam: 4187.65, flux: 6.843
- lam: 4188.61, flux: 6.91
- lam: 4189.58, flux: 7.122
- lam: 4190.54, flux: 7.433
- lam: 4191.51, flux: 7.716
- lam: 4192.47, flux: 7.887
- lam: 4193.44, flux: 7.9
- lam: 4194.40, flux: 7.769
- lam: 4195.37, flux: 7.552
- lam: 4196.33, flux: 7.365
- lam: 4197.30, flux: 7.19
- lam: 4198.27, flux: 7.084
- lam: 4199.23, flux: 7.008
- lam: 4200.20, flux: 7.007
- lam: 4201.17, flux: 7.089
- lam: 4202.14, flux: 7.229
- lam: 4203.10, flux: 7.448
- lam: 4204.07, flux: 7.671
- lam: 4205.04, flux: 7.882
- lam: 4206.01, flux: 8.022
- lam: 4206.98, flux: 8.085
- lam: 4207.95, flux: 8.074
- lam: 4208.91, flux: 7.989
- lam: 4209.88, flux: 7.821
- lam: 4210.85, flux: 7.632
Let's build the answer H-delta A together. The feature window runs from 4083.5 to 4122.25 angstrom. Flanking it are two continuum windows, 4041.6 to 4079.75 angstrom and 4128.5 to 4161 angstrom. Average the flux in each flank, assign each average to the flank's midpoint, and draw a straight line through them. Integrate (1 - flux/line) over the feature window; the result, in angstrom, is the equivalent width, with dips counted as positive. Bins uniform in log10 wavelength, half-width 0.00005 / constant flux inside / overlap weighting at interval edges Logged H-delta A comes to -2.5 angstrom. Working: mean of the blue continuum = 6.99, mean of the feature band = 7.72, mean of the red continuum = 7.5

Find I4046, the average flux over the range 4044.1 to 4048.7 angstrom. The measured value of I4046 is 6.69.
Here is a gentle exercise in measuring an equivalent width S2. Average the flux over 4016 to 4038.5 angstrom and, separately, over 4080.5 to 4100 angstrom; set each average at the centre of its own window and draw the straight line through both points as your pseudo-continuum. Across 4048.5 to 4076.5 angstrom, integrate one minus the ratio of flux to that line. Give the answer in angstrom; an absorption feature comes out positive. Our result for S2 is 3.7 angstrom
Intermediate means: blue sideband 7.86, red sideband 8.24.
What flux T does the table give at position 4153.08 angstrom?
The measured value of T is 7.316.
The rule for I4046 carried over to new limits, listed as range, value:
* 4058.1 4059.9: 7.08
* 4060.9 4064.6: 6.78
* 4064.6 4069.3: 6.61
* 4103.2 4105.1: 6.3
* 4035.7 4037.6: 7.55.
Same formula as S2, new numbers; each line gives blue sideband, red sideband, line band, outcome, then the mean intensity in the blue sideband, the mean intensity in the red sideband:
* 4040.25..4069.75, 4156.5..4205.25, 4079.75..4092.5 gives -2.5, 6.91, 7.47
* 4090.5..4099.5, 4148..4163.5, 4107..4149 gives 1.3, 8.06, 7.53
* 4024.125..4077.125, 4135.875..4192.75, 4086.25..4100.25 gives -1.7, 7.13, 7.53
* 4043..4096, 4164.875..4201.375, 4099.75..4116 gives 0.6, 7.43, 7.4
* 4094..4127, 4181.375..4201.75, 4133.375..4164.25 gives -1.1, 7.37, 7.37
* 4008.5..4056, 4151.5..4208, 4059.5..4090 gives 0.2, 7.55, 7.48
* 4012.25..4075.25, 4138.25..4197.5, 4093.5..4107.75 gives 0.7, 7.35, 7.5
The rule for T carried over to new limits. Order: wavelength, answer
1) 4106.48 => 6.796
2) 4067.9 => 6.7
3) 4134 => 7.495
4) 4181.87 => 7.509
